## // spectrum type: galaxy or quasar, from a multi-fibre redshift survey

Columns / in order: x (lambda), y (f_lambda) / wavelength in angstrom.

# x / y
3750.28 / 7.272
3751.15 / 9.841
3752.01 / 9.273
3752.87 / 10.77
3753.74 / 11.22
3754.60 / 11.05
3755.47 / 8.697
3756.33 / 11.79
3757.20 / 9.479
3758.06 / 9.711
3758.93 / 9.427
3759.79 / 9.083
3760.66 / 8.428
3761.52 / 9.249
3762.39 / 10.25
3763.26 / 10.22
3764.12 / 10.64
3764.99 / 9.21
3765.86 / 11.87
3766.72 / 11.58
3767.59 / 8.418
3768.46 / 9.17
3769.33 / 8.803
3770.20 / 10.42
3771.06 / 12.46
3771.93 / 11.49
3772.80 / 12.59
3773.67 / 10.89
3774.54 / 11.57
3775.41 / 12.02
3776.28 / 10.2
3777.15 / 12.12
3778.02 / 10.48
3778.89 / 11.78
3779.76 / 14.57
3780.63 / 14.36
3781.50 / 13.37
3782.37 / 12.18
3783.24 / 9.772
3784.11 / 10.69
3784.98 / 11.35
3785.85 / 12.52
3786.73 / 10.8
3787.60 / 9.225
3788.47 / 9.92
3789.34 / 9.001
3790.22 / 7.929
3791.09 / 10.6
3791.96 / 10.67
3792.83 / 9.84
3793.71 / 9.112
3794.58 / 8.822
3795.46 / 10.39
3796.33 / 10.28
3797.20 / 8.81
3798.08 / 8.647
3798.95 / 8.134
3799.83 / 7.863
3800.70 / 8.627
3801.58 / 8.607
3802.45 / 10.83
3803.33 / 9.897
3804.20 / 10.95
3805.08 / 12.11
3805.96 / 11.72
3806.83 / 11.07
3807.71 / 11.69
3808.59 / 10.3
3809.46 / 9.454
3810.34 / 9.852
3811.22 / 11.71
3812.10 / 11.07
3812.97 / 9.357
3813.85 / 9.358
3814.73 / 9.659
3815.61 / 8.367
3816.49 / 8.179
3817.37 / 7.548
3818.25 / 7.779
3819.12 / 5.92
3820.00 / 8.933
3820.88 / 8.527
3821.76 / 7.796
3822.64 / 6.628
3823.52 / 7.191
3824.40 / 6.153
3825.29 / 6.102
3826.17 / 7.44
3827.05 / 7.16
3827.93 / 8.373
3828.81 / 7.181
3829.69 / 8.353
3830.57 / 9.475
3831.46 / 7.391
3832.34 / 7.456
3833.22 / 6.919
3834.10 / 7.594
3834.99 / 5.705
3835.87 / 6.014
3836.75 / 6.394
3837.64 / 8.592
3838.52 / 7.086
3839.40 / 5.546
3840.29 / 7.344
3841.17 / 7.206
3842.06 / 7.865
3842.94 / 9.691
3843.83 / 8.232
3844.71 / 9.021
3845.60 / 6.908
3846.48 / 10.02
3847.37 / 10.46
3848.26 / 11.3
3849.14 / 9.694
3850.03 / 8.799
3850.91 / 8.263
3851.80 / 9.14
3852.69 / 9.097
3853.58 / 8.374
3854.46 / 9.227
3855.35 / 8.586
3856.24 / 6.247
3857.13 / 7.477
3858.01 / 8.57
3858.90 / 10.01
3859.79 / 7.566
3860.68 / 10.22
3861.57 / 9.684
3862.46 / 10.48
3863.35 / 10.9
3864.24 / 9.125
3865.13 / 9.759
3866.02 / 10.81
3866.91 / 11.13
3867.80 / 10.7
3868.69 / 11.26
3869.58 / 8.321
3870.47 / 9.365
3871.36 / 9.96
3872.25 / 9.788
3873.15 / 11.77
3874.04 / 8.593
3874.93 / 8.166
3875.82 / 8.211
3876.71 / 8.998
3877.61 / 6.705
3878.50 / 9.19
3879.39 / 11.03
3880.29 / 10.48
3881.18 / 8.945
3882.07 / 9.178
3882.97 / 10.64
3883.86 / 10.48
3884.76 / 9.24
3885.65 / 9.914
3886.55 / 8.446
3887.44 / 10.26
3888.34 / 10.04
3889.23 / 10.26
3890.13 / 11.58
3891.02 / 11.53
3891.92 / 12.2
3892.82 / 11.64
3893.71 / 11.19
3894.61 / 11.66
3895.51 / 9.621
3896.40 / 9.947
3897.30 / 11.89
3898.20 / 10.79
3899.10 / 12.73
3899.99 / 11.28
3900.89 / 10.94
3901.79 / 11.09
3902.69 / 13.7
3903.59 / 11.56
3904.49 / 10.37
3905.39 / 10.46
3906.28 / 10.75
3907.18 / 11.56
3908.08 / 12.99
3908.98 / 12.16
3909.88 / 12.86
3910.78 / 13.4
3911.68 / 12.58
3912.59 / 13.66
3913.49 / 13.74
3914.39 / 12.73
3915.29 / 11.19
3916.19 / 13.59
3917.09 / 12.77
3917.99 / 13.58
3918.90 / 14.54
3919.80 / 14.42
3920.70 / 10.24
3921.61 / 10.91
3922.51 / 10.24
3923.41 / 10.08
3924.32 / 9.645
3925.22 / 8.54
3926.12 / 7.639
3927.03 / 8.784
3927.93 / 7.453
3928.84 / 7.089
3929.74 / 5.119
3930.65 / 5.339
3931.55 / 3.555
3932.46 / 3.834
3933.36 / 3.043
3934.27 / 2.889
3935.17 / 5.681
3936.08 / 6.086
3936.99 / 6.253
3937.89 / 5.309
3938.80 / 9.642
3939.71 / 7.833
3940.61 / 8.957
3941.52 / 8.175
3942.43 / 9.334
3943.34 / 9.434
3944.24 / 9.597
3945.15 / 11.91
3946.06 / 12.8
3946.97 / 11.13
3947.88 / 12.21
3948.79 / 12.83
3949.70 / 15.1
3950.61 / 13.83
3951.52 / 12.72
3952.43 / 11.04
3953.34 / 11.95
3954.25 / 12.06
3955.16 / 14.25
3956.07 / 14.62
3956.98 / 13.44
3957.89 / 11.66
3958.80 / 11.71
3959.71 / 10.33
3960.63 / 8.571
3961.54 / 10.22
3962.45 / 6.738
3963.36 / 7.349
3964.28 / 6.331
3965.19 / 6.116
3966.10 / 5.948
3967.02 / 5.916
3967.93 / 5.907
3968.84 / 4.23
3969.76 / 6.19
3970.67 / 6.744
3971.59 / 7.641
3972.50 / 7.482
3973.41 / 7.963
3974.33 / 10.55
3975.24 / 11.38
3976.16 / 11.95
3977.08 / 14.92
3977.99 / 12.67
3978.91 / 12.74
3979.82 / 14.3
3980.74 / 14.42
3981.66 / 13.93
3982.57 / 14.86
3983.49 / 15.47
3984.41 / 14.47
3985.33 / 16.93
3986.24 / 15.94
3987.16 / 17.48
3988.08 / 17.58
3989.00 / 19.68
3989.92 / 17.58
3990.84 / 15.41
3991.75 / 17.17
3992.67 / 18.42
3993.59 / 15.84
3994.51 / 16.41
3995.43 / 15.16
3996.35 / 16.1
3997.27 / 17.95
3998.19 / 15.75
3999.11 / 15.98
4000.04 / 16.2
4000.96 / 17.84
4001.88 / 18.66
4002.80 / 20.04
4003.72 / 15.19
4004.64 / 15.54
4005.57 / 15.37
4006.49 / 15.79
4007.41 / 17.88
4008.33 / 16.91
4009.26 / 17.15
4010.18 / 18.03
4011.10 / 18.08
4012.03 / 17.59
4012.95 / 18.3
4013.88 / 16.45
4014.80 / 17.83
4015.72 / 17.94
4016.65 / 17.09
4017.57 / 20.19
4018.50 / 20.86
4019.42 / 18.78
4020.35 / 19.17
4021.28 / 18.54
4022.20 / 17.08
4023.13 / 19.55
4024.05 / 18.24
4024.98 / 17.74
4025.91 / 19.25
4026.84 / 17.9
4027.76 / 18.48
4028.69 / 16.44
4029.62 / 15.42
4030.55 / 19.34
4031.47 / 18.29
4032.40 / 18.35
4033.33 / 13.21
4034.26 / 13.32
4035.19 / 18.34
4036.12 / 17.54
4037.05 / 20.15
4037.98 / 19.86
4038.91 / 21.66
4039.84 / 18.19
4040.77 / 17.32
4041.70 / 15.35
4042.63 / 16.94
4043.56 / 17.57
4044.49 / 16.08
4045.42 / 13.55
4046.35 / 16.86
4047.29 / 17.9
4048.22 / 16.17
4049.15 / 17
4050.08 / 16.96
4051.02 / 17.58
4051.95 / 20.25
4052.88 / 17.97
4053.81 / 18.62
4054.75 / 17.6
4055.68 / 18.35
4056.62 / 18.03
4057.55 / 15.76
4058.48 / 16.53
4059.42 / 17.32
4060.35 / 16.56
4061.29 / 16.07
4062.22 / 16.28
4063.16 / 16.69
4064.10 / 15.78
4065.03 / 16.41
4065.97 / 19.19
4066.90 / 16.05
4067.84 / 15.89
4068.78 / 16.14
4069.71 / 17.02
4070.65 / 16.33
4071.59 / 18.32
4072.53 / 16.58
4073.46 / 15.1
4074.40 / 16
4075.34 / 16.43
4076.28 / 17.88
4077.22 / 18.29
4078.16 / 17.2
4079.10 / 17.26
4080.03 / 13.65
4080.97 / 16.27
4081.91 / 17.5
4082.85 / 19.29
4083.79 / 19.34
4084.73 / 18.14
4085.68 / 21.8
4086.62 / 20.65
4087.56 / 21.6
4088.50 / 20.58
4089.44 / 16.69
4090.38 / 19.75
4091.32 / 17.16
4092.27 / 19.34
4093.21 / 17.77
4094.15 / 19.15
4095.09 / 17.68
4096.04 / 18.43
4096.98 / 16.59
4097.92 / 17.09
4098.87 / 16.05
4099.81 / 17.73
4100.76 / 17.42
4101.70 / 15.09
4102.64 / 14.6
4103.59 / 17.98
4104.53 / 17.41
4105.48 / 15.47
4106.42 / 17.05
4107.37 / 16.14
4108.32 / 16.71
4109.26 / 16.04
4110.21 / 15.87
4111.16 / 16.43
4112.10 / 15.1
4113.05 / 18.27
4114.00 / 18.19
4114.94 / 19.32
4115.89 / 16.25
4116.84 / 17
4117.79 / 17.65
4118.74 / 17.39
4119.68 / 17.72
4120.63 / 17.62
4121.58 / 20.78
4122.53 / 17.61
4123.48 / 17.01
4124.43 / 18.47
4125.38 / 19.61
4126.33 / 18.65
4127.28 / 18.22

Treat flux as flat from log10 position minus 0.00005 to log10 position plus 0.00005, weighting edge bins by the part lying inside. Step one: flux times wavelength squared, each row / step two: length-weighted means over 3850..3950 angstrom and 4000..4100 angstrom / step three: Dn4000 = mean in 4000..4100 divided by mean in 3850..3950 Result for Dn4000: 1.9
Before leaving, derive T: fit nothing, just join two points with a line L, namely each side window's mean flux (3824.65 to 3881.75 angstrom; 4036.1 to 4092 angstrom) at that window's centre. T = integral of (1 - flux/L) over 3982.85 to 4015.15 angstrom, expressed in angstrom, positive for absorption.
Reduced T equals -4.6 angstrom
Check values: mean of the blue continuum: 8.68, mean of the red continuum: 17.5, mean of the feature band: 16.9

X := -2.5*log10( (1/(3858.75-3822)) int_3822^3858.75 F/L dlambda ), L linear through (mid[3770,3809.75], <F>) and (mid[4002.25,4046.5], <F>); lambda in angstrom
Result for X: 0.47 mag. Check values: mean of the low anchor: 10.7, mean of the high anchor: 17.6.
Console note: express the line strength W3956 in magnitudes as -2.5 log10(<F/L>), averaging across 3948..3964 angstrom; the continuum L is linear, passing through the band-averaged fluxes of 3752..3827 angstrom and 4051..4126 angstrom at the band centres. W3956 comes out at 0.21 mag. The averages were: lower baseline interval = 9.94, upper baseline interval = 17.5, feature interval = 11.6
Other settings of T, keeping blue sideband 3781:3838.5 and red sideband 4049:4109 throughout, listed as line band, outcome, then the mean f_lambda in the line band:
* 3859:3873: 1.06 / 9.97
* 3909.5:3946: 9.58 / 9.32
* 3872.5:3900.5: 3.02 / 10.2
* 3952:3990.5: 7.19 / 11.5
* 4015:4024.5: -1.93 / 18.7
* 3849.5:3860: 1.98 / 8.48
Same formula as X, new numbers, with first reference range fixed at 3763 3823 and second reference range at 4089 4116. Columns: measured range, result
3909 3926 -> 0.08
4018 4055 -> -0.14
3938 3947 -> 0.37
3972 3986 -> 0.11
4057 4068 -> -0.02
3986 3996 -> -0.16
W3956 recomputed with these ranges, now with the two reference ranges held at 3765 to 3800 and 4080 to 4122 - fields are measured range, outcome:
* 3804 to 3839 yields 0.33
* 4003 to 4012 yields -0.08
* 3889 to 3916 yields 0.13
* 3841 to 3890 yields 0.31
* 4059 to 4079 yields 0.01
